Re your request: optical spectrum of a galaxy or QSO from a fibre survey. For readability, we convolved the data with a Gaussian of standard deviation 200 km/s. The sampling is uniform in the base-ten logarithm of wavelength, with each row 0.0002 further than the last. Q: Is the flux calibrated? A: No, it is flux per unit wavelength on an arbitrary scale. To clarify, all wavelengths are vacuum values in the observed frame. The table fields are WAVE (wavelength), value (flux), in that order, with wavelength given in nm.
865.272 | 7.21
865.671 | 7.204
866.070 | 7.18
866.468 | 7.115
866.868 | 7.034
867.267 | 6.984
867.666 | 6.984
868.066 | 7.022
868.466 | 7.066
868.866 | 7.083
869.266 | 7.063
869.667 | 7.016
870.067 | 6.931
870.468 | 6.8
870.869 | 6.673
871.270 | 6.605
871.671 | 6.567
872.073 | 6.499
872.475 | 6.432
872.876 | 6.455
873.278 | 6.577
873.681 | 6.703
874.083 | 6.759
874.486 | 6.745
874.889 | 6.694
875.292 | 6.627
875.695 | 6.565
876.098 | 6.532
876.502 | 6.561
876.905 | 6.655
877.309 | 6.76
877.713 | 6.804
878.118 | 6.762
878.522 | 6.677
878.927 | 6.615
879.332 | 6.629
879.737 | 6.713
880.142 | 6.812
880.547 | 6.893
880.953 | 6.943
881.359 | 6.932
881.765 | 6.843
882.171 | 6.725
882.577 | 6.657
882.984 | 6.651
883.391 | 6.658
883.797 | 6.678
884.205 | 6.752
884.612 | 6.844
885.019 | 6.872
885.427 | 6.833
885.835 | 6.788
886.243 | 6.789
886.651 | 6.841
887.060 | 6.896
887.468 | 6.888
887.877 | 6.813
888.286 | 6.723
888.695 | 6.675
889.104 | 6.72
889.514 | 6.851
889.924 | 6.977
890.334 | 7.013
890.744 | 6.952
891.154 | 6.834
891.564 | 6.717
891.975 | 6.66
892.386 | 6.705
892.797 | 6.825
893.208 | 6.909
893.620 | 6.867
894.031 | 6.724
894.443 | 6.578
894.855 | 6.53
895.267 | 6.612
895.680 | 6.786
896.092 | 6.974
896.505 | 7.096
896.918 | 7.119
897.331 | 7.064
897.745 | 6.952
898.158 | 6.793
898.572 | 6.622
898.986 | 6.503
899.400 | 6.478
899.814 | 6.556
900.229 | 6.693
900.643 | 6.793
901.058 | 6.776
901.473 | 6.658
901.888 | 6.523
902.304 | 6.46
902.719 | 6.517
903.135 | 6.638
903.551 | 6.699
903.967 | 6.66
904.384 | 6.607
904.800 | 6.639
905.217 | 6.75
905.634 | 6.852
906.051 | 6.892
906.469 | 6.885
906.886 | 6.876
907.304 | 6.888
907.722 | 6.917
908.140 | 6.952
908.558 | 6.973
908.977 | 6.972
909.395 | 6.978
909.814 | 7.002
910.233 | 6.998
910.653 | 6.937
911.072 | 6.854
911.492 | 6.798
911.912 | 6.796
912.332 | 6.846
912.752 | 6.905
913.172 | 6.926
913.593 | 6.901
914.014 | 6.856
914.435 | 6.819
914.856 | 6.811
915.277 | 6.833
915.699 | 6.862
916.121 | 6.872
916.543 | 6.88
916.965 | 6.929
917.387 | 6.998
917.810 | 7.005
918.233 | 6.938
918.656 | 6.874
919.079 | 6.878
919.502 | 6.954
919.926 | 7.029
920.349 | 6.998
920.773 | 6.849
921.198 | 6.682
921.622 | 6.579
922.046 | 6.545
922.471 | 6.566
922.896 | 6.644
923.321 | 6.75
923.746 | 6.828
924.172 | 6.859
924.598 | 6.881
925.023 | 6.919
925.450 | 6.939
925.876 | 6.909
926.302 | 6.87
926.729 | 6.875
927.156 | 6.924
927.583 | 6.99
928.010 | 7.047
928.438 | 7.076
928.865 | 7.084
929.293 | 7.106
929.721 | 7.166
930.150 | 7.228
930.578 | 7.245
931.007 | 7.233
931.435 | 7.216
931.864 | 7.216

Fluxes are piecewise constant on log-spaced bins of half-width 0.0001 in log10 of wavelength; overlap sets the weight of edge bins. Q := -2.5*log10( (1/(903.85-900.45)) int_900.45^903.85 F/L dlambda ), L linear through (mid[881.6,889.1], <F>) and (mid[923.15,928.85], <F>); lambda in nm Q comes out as 0.03 mag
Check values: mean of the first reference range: 6.77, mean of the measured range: 6.63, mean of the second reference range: 6.92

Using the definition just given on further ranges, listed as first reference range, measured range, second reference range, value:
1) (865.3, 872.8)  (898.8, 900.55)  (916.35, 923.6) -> 0.05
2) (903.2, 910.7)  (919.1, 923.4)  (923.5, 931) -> 0.03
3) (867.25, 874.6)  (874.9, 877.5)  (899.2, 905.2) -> 0.02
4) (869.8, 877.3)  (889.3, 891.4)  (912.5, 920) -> -0.03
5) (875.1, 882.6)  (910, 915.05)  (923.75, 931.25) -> 0.01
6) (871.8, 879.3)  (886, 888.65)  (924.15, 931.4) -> -0.01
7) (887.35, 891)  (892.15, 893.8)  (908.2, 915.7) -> 0.01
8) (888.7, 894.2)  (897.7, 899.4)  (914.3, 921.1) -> 0.03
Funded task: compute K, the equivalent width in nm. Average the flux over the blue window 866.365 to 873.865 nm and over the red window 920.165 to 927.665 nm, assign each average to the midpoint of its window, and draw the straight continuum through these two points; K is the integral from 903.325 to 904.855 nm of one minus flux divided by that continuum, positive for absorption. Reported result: 0.04 nm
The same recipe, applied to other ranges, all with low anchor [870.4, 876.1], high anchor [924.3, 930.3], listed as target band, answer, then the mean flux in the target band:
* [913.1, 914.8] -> 0.01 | 6.86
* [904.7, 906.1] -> 0.01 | 6.78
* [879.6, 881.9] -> -0.07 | 6.86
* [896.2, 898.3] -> -0.07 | 7.01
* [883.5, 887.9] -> -0.07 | 6.81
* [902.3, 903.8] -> 0.05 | 6.6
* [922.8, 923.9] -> 0.04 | 6.75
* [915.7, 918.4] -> 0.00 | 6.93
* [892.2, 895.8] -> 0.02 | 6.72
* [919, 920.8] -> 0.00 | 6.96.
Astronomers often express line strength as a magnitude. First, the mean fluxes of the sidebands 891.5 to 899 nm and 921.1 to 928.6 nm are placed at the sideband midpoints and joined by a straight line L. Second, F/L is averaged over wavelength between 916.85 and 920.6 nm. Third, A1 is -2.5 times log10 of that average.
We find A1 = -0.02 mag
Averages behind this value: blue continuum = 6.8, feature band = 6.96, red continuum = 6.83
